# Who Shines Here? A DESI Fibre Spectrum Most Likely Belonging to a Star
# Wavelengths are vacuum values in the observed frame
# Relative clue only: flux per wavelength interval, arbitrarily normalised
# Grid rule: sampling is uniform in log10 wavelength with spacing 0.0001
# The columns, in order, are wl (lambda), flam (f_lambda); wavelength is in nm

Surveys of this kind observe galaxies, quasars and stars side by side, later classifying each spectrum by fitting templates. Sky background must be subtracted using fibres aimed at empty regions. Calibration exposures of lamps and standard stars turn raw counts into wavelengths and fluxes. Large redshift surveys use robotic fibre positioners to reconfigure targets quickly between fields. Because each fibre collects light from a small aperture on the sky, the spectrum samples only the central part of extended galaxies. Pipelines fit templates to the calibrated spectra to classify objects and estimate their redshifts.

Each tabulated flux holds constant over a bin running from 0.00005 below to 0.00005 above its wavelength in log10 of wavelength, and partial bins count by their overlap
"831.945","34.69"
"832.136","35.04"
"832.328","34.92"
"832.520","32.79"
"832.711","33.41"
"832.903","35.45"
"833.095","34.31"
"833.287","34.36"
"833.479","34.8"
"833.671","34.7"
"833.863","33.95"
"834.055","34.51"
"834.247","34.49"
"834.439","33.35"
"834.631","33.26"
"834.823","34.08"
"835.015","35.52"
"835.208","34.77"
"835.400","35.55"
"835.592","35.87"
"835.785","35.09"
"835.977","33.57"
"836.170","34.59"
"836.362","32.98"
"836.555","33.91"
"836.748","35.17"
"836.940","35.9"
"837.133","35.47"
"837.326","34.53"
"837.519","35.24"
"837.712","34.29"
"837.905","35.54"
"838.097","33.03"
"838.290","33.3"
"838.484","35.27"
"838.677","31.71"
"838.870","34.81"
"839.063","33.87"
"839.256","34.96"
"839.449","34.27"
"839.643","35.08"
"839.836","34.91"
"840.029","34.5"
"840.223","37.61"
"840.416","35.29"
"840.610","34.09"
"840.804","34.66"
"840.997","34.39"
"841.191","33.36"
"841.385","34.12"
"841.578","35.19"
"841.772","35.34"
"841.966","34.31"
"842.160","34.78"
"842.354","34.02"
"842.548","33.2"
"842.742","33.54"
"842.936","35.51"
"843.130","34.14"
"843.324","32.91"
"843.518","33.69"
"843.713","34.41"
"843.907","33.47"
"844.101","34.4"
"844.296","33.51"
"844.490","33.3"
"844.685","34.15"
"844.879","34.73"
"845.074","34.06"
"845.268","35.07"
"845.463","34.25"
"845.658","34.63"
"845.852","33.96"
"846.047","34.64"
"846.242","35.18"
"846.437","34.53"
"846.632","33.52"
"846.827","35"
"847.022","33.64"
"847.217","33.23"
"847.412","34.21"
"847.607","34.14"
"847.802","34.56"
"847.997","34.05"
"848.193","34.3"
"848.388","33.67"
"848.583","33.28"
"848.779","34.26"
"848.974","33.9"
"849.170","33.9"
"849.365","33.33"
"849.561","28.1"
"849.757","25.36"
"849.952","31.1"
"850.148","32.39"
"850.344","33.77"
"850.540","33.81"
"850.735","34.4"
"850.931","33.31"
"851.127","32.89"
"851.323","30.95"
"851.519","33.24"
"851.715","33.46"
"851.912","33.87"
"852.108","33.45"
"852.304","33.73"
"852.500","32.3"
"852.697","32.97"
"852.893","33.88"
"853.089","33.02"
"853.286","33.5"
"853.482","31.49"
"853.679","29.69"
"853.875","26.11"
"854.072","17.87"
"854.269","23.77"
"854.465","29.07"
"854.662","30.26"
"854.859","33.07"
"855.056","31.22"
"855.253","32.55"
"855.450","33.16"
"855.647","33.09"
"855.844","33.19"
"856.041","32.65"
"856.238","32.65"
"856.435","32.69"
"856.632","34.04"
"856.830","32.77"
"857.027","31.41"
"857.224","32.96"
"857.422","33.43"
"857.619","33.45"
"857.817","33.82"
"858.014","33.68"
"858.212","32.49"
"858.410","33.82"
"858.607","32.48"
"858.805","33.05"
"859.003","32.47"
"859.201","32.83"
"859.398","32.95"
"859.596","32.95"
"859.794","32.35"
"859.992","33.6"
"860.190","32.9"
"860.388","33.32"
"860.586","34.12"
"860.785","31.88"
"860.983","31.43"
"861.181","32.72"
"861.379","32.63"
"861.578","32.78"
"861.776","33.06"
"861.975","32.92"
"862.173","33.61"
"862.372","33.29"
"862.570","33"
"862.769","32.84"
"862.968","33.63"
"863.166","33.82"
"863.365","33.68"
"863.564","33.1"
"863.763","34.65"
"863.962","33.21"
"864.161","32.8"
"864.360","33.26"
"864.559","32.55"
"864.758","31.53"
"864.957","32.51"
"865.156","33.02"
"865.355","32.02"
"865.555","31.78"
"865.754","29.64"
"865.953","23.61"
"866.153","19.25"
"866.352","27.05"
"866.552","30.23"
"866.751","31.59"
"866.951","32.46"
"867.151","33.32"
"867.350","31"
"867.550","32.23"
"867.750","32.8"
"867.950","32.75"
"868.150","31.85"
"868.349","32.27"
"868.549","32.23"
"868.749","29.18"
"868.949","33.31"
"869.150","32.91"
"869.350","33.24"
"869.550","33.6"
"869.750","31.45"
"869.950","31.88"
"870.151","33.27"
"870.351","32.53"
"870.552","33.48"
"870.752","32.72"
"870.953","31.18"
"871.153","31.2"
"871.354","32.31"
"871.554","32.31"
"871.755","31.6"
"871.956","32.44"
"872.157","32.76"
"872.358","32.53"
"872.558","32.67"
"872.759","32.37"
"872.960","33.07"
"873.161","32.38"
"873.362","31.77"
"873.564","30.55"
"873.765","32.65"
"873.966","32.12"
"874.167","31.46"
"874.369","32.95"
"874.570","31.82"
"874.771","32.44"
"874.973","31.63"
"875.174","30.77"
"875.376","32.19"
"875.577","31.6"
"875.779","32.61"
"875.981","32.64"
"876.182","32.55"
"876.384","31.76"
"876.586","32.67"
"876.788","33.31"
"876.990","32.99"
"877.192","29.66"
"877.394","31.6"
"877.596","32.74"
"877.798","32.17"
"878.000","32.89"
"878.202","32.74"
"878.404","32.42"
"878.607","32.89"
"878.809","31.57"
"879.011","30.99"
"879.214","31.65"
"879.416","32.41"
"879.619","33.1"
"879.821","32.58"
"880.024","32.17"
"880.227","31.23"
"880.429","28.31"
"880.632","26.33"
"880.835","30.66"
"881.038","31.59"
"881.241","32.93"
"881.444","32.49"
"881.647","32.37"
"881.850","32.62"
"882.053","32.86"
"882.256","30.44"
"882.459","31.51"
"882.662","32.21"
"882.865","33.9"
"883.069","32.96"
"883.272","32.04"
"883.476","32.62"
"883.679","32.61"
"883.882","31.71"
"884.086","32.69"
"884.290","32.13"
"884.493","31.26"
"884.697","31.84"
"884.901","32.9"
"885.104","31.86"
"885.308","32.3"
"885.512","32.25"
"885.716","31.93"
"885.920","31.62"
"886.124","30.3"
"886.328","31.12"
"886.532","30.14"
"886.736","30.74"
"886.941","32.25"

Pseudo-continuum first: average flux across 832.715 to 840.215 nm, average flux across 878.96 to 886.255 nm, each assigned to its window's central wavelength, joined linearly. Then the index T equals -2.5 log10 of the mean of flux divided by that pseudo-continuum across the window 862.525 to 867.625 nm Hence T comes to 0.05 mag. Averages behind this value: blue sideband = 34.5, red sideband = 31.8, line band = 31.4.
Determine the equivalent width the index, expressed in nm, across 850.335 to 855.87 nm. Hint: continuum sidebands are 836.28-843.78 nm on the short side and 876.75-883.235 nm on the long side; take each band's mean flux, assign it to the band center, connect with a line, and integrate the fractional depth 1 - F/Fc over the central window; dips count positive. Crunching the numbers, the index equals 0.34 nm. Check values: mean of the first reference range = 34.4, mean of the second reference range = 31.9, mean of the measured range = 31.6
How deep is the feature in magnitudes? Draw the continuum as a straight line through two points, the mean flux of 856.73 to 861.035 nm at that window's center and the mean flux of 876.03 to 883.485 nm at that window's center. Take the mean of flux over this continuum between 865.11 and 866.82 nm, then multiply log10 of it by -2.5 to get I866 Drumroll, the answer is 0.15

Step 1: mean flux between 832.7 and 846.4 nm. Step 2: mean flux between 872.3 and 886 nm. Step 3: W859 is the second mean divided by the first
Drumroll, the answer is 0.9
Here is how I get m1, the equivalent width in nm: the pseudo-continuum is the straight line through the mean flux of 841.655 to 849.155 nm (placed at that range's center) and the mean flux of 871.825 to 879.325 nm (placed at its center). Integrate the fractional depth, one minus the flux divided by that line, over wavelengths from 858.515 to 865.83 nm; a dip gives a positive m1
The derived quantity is 0.05 nm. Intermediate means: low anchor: 34.1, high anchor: 32.2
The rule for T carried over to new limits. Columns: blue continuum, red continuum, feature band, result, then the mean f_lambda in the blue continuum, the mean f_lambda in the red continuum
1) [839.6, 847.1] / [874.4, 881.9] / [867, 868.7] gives 0.013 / 34.4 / 31.9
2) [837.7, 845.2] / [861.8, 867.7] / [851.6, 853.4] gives -0.009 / 34.3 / 31.7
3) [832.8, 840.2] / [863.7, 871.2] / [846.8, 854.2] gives 0.029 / 34.5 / 31.6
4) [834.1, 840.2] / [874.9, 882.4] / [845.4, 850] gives 0.015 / 34.5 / 31.8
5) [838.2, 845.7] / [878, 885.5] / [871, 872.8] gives 0.010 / 34.3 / 31.9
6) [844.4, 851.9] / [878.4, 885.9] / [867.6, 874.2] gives 0.004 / 33.4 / 31.9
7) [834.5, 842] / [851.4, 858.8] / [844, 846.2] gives -0.024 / 34.6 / 31.9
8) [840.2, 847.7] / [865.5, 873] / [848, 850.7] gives 0.039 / 34.3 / 31.5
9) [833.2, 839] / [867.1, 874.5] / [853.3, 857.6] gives 0.078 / 34.5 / 32.3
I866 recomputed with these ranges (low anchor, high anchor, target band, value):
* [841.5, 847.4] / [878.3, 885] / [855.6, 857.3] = 0.02 mag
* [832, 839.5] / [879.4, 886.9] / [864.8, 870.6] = 0.05 mag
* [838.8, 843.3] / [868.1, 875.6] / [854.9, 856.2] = 0.03 mag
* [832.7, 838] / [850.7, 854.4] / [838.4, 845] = -0.03 mag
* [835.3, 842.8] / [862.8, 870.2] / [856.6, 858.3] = -0.01 mag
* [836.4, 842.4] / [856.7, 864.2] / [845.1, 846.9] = -0.01 mag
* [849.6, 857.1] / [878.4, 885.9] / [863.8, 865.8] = -0.02 mag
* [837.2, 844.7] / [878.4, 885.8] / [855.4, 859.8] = 0.01 mag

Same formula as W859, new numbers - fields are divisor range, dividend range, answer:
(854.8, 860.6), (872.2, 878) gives 0.98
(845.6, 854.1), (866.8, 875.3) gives 0.98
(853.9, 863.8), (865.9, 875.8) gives 0.98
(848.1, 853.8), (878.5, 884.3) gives 0.98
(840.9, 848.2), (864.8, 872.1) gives 0.92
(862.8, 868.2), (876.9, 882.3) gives 1.01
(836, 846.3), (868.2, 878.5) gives 0.94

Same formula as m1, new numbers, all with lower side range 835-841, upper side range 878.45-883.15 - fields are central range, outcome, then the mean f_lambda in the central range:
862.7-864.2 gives -0.03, 33.5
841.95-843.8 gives 0.02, 34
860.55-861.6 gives 0.02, 32.5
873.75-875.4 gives 0.01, 32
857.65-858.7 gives 0.00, 33.3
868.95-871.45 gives 0.00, 32.5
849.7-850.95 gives 0.06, 32.2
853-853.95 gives 0.08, 30.9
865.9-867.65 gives 0.19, 29.1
